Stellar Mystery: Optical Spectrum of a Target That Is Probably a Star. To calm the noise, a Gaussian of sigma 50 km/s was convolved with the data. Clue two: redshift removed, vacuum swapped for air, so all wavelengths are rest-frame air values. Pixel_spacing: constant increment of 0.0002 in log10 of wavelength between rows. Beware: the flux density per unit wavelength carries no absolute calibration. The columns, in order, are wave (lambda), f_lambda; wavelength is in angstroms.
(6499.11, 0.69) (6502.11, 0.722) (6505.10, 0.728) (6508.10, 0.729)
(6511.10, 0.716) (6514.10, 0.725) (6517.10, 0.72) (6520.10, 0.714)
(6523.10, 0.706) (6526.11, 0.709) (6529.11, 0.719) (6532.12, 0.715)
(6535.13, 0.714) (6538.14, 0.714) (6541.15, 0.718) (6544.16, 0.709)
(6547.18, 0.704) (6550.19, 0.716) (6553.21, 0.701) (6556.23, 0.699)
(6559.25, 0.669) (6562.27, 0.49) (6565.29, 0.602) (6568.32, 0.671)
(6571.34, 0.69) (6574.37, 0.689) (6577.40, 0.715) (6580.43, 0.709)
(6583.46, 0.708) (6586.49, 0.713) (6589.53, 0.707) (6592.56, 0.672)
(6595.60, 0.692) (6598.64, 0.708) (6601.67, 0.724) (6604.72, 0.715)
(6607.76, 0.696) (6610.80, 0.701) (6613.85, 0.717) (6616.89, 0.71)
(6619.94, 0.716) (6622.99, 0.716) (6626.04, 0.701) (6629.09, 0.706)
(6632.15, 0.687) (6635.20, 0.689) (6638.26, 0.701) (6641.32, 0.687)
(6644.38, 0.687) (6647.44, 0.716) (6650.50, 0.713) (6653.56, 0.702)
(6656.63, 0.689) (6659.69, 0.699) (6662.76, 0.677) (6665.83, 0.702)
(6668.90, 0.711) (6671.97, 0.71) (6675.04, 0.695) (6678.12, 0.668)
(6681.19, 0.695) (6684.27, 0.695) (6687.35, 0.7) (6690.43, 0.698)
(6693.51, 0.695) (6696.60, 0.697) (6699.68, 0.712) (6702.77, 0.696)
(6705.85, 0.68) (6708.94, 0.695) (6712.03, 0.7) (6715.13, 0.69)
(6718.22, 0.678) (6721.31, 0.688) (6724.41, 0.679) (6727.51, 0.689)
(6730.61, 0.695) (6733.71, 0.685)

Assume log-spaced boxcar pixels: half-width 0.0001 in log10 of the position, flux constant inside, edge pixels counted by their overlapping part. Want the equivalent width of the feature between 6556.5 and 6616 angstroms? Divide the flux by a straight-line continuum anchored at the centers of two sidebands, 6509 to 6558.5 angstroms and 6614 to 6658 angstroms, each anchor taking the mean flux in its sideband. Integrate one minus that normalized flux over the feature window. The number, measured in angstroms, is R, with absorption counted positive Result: 1.9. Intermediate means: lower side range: 0.712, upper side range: 0.702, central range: 0.684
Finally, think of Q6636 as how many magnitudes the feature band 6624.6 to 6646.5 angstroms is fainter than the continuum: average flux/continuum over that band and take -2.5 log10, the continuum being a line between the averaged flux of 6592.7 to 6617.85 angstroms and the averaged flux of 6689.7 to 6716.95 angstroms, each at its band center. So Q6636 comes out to 0.01 mag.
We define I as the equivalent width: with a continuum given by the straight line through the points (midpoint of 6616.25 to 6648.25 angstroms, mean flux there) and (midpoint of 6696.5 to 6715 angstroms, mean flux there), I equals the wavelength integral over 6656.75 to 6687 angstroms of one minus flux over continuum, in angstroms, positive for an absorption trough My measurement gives 0.2 angstroms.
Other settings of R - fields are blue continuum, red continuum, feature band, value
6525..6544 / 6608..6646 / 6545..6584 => 2.0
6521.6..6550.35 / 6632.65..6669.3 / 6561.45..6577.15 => 1.5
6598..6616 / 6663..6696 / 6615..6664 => 0.3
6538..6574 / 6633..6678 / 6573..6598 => -0.8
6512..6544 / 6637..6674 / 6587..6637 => 0.1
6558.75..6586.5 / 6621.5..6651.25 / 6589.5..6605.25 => -0.6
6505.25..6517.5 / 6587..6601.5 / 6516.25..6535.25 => 0.1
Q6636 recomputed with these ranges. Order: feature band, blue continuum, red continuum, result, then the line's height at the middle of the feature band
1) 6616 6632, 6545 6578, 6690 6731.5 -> -0.05 mag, 0.678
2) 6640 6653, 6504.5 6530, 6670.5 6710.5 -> 0.00 mag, 0.701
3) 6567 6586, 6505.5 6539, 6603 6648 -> 0.02 mag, 0.709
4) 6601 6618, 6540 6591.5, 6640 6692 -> -0.03 mag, 0.689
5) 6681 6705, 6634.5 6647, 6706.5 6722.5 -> -0.01 mag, 0.691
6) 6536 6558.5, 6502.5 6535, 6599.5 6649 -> 0.01 mag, 0.714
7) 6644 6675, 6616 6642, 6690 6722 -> 0.00 mag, 0.698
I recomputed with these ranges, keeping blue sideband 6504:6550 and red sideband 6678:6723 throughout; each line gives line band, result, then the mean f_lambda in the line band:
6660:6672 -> 0.0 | 0.699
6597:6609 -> -0.1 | 0.711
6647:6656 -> -0.1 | 0.708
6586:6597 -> 0.2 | 0.694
